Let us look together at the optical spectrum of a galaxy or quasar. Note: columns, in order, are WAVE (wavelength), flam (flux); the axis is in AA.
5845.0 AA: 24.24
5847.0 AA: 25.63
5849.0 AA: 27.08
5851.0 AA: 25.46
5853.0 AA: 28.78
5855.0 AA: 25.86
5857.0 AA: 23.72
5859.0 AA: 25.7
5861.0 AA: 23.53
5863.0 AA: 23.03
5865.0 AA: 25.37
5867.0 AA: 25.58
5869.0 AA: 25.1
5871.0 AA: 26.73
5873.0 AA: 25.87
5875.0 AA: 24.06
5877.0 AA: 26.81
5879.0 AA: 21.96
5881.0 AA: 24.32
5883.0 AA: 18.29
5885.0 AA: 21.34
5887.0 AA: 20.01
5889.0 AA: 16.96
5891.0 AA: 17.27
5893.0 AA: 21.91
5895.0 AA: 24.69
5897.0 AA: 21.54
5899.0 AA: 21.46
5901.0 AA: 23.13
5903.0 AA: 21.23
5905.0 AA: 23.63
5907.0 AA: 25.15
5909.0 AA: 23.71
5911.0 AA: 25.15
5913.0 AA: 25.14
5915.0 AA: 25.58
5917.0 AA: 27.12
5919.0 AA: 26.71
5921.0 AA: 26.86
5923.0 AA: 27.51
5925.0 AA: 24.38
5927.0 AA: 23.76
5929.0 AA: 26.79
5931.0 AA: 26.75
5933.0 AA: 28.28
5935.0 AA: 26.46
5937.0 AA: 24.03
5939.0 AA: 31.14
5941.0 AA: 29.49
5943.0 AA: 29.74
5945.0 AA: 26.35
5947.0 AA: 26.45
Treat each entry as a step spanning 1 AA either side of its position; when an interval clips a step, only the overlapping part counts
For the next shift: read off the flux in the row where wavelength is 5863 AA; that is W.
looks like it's 23.03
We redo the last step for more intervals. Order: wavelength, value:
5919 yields 26.71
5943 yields 29.74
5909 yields 23.71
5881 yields 24.32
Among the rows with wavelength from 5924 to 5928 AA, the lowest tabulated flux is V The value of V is 23.76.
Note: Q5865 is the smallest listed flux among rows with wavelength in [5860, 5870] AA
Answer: 23.03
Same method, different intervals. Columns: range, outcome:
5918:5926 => 24.38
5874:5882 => 21.96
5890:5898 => 17.27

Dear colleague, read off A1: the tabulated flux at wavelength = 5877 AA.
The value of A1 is 26.81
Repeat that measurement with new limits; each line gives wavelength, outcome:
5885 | 21.34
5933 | 28.28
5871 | 26.73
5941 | 29.49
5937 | 24.03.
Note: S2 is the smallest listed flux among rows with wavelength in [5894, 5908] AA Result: 21.23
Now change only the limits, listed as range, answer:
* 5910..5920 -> 25.14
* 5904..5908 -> 23.63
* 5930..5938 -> 24.03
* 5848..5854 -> 25.46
